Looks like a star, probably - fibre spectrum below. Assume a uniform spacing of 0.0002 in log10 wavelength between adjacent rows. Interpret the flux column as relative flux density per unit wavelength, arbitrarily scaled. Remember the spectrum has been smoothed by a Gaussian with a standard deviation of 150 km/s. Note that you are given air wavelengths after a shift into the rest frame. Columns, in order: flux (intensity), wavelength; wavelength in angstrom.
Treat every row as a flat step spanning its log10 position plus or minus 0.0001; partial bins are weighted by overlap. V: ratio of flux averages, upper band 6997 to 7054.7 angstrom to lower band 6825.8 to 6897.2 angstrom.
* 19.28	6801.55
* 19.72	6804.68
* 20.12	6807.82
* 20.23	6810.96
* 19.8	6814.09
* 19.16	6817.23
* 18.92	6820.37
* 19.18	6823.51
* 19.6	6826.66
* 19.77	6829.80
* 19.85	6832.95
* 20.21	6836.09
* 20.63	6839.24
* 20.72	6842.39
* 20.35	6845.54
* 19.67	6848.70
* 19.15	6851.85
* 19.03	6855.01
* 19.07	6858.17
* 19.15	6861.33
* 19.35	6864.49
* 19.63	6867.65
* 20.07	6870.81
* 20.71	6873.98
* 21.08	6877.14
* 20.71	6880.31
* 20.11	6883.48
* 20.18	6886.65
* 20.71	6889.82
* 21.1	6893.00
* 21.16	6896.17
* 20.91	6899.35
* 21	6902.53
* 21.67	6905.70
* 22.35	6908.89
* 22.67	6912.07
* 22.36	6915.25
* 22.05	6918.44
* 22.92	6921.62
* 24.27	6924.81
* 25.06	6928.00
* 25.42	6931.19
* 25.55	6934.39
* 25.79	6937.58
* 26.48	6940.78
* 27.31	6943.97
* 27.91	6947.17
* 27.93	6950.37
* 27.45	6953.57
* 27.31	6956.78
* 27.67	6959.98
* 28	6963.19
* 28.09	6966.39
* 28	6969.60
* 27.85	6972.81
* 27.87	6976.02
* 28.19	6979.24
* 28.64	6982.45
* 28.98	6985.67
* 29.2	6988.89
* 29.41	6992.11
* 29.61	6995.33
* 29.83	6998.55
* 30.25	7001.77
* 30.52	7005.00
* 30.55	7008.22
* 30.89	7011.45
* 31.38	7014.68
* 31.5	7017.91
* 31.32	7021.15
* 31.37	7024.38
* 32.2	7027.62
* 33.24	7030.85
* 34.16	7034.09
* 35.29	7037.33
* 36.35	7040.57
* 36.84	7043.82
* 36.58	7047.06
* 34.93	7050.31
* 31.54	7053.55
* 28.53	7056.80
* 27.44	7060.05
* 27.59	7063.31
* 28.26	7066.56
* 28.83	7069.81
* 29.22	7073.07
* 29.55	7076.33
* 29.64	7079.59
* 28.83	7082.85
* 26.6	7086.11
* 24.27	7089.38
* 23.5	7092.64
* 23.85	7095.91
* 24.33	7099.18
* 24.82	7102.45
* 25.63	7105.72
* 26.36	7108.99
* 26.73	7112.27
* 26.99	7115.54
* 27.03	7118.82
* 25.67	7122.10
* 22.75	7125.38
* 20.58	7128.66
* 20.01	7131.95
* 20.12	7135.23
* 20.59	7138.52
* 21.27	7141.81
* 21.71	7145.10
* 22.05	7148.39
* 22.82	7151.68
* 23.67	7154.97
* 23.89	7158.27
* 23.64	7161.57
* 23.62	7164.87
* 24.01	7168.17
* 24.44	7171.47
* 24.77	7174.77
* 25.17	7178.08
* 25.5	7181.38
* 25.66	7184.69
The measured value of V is 1.63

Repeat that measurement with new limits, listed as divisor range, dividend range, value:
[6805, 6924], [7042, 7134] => 1.34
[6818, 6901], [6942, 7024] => 1.45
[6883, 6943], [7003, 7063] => 1.42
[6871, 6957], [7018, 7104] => 1.29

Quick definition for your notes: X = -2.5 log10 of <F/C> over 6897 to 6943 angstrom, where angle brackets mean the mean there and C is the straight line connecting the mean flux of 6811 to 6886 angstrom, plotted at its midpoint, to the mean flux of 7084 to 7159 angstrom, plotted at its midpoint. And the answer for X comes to -0.13 mag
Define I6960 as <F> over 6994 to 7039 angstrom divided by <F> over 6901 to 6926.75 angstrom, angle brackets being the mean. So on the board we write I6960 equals 1.4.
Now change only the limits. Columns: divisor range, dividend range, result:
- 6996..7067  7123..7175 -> 0.71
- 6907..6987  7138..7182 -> 0.89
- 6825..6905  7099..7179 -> 1.17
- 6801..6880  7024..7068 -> 1.64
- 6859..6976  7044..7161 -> 1.10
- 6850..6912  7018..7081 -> 1.55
